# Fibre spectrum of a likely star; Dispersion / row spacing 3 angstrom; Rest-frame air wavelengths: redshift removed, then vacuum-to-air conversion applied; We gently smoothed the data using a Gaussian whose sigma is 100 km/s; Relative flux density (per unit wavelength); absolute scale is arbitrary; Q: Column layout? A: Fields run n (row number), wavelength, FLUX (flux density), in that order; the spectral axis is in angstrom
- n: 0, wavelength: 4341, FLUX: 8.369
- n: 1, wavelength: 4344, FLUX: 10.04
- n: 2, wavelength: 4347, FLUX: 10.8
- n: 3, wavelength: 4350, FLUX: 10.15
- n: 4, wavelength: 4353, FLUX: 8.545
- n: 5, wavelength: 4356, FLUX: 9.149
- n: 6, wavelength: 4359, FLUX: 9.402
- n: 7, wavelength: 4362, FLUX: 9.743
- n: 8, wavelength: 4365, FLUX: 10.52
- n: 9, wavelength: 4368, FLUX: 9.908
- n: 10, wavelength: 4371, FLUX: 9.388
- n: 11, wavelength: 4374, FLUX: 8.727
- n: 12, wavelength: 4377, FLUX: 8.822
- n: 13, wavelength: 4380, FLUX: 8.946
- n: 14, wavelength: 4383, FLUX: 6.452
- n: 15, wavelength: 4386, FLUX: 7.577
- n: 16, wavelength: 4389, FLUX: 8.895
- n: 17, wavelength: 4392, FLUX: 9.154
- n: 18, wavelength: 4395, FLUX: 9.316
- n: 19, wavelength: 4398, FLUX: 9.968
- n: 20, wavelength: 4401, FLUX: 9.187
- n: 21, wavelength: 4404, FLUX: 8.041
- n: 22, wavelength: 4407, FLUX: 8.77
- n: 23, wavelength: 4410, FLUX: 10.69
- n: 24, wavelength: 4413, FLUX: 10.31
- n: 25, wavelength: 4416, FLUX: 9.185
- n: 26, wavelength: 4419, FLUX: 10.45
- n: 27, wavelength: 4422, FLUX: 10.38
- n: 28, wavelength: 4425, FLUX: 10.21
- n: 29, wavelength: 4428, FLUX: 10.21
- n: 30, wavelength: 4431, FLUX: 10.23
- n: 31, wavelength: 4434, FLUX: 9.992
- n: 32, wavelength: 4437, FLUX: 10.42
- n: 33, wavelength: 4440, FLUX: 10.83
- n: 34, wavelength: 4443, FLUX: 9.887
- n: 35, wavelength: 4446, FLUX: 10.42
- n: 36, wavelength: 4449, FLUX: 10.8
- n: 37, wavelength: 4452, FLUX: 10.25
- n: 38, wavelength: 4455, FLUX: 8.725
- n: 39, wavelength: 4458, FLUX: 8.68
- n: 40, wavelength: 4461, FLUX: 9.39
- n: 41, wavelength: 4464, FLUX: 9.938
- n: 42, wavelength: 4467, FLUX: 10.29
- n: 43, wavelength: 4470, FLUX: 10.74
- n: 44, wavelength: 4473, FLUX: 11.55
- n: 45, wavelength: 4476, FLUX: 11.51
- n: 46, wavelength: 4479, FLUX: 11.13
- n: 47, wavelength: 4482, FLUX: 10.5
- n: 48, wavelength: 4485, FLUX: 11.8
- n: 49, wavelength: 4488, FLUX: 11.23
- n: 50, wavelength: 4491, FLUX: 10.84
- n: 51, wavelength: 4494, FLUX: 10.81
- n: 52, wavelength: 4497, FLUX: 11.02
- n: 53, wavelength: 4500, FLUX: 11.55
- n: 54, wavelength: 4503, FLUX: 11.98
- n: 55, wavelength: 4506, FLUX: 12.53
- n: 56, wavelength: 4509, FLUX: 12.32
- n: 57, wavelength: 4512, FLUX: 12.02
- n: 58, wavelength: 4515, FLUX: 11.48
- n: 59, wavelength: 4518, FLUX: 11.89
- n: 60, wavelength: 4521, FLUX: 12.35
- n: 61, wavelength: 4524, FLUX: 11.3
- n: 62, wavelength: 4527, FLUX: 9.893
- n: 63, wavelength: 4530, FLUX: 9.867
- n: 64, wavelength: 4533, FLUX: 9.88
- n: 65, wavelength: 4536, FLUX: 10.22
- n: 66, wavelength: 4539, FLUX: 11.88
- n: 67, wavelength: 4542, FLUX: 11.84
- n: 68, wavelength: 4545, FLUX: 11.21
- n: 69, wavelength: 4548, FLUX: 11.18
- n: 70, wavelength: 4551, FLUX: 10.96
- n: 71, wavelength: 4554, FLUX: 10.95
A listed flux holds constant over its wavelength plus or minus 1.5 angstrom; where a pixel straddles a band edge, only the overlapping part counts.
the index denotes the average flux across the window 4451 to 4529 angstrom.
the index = 11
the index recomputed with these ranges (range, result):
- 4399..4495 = 10.2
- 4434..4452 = 10.4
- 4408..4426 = 10.2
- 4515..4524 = 11.9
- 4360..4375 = 9.68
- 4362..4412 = 9.06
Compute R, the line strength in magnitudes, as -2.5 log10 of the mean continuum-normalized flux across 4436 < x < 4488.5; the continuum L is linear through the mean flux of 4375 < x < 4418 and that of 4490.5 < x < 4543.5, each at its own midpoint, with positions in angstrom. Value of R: -0.02 mag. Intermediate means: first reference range 8.97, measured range 10.4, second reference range 11.3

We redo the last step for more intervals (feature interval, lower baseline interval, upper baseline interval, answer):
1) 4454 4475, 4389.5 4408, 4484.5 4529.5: 0.06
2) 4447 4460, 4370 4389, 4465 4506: 0.07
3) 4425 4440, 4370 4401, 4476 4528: -0.05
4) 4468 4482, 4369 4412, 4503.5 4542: -0.07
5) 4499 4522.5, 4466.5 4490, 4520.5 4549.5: -0.10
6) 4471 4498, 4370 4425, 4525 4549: -0.10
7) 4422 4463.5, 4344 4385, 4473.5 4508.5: 0.06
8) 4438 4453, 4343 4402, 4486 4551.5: -0.02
